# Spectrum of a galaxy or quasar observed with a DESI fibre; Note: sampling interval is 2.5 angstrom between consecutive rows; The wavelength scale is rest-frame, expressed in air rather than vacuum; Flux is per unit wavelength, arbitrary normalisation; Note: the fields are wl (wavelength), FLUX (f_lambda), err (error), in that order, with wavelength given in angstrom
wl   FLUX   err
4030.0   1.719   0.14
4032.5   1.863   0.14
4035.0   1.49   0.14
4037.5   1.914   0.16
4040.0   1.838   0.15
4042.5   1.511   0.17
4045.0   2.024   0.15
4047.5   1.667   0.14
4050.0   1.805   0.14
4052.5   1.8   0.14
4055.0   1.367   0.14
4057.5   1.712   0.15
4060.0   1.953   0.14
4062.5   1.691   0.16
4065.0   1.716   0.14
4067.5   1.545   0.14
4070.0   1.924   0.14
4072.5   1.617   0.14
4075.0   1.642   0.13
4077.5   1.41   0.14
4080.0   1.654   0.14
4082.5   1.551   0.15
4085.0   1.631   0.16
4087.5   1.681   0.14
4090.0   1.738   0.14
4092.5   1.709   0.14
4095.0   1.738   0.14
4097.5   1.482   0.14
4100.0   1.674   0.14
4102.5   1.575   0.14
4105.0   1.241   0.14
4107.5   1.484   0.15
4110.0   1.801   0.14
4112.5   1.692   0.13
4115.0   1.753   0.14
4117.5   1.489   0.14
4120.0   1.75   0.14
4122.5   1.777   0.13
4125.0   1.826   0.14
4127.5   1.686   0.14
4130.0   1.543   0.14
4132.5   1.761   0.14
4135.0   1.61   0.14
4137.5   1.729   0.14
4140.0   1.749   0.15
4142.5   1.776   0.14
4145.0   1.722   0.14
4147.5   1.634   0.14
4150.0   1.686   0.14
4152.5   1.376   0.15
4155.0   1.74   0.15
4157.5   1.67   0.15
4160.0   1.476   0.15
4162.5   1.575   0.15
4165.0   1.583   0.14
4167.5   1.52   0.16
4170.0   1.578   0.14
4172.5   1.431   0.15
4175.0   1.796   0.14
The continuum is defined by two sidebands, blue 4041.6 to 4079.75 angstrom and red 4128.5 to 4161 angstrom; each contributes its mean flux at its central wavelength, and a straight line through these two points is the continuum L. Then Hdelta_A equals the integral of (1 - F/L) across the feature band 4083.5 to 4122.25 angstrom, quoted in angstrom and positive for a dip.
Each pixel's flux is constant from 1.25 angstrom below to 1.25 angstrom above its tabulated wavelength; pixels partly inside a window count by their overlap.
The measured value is 0.9 angstrom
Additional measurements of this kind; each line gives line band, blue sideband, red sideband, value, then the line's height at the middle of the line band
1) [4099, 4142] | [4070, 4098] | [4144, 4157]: -0.6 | 1.64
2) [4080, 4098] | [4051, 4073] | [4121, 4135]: 0.6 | 1.71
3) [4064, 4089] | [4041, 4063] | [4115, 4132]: 1.1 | 1.71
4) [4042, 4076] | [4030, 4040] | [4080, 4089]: -0.4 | 1.7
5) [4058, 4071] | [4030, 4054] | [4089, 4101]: -0.3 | 1.72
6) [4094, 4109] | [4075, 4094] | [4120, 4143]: 1.1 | 1.66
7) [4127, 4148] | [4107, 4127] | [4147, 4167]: -0.6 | 1.64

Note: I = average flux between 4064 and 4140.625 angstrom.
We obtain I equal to 1.65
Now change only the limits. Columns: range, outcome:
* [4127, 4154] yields 1.66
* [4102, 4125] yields 1.63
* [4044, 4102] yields 1.68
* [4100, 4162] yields 1.65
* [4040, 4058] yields 1.71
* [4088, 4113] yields 1.61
